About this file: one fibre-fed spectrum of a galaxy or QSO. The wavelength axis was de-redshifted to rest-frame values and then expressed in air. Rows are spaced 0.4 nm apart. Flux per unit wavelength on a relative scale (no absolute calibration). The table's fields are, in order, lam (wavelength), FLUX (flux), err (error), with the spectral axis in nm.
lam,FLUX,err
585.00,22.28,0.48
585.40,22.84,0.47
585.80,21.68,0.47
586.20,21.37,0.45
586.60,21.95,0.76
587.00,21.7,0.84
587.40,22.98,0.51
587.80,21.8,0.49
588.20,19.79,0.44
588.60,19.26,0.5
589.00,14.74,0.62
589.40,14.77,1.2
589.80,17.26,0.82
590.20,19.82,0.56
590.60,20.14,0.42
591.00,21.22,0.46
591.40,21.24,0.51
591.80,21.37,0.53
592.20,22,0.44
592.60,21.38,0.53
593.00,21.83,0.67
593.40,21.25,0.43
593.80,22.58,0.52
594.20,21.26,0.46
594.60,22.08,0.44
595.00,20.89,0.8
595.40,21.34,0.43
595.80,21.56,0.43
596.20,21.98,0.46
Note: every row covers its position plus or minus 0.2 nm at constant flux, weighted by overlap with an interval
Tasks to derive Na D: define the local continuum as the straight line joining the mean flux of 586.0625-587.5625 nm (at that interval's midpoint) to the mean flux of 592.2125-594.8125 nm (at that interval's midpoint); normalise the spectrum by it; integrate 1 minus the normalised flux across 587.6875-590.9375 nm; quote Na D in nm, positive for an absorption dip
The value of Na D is 0.509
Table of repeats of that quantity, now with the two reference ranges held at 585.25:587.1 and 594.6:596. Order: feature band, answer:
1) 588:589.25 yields 0.23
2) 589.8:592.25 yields 0.12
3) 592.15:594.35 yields -0.02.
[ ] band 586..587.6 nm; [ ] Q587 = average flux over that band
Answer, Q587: 22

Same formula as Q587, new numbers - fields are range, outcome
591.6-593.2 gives 21.6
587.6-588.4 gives 20.8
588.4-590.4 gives 17.2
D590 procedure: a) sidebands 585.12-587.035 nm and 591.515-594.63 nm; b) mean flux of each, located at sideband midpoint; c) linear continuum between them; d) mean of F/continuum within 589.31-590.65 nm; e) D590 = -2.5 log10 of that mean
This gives 0.21 mag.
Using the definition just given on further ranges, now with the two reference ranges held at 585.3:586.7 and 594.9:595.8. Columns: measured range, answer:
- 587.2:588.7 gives 0.035 mag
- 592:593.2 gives -0.015 mag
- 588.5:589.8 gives 0.318 mag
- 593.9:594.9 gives -0.019 mag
